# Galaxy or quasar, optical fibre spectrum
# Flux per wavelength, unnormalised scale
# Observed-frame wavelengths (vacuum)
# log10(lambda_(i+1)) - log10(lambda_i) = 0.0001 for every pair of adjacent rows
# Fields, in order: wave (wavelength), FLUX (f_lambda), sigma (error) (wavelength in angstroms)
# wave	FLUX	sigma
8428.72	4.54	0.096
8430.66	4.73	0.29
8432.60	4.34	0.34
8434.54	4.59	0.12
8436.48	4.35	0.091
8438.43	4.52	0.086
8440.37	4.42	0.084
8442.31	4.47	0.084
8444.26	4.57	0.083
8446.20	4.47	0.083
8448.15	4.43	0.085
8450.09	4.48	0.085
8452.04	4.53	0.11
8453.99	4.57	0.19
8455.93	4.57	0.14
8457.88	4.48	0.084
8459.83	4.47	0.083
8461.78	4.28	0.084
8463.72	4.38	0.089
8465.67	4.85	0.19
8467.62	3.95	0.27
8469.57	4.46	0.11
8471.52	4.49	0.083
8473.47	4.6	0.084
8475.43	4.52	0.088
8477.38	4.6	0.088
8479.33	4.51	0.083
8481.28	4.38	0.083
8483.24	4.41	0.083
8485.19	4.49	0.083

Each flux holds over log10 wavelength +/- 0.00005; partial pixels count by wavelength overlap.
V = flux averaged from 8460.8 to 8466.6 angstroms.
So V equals 4.51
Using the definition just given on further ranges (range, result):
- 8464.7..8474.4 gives 4.47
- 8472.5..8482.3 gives 4.52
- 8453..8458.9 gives 4.54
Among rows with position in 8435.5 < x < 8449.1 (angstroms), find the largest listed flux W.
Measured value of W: 4.57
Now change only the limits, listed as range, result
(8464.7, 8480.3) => 4.85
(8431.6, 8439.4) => 4.59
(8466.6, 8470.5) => 4.46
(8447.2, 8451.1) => 4.48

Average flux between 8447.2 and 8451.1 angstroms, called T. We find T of 4.46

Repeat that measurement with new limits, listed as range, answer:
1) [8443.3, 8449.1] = 4.49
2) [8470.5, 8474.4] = 4.54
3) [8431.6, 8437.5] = 4.43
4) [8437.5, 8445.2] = 4.5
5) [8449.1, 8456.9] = 4.54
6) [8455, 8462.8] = 4.45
